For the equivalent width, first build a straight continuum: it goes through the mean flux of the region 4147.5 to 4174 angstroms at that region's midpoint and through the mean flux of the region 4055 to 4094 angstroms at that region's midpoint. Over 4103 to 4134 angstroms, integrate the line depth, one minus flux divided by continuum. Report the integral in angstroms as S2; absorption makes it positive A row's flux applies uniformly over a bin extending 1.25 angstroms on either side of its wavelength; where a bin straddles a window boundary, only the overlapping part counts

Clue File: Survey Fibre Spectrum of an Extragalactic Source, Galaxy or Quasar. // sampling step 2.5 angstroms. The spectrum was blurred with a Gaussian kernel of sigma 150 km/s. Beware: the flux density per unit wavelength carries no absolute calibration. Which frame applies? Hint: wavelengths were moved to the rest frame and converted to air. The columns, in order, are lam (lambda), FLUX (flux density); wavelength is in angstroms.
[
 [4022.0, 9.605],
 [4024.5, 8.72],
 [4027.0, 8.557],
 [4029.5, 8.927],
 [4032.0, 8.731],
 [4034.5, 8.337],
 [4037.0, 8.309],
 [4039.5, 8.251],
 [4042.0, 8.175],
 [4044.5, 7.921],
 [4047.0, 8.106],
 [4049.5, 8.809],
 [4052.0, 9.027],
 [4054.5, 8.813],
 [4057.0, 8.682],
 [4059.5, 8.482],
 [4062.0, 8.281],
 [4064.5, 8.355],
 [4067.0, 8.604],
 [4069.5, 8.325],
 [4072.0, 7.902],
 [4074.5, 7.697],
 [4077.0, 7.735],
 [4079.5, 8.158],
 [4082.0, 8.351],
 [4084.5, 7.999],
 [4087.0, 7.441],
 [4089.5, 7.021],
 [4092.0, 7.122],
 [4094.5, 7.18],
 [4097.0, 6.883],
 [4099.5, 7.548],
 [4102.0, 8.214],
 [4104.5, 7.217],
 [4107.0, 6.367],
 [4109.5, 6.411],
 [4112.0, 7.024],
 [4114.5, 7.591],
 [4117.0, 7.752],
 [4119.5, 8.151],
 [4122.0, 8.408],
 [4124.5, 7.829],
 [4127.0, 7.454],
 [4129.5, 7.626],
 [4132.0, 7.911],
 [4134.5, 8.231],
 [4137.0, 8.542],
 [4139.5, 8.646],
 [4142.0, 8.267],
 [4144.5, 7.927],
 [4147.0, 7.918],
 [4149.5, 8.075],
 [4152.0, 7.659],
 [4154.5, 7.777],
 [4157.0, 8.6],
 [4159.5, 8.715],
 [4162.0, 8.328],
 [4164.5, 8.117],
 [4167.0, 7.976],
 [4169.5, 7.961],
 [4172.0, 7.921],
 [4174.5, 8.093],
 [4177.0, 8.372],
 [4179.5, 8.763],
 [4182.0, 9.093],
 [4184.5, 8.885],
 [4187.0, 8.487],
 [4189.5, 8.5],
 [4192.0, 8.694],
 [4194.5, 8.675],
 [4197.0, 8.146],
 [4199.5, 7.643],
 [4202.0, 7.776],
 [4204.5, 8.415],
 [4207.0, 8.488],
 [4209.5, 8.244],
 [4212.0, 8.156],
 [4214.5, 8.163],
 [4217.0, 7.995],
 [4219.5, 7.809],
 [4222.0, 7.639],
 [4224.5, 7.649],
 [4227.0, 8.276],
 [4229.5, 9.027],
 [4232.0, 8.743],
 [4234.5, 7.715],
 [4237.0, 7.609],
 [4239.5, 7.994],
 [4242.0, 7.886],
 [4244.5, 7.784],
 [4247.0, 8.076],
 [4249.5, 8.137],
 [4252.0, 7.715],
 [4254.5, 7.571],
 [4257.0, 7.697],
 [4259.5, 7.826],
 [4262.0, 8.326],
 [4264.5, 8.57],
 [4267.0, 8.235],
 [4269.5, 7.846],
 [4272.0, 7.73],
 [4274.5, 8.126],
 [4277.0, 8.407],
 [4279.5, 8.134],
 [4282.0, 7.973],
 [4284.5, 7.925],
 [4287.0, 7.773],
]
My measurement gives 2.1 angstroms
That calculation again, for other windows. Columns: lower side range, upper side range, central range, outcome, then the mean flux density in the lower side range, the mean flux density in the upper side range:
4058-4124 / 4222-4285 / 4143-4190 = -2.5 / 7.71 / 8.03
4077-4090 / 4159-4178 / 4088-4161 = 2.4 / 7.83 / 8.16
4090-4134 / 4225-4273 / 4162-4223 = -3.6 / 7.46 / 8.04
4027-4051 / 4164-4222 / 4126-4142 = 0.4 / 8.41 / 8.27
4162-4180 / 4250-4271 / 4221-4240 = -0.1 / 8.16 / 7.98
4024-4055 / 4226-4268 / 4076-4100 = 2.5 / 8.5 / 8.07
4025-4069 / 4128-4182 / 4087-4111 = 3.5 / 8.49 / 8.18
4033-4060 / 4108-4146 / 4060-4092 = 1.0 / 8.45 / 7.84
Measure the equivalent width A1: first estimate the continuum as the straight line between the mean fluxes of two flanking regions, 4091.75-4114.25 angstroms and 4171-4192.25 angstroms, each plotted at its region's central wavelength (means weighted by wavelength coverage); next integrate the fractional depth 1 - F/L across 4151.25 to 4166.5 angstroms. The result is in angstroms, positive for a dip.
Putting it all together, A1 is -0.1 angstroms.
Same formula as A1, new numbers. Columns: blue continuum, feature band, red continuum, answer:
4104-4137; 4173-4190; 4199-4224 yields -1.5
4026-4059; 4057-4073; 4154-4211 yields 0.2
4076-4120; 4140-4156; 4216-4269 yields -0.7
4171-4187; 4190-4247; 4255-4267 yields 1.3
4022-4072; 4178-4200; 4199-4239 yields -1.1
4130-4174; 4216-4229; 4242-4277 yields 0.2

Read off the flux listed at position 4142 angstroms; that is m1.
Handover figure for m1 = 8.267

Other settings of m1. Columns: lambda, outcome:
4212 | 8.156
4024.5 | 8.72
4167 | 7.976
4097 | 6.883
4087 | 7.441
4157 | 8.6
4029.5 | 8.927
